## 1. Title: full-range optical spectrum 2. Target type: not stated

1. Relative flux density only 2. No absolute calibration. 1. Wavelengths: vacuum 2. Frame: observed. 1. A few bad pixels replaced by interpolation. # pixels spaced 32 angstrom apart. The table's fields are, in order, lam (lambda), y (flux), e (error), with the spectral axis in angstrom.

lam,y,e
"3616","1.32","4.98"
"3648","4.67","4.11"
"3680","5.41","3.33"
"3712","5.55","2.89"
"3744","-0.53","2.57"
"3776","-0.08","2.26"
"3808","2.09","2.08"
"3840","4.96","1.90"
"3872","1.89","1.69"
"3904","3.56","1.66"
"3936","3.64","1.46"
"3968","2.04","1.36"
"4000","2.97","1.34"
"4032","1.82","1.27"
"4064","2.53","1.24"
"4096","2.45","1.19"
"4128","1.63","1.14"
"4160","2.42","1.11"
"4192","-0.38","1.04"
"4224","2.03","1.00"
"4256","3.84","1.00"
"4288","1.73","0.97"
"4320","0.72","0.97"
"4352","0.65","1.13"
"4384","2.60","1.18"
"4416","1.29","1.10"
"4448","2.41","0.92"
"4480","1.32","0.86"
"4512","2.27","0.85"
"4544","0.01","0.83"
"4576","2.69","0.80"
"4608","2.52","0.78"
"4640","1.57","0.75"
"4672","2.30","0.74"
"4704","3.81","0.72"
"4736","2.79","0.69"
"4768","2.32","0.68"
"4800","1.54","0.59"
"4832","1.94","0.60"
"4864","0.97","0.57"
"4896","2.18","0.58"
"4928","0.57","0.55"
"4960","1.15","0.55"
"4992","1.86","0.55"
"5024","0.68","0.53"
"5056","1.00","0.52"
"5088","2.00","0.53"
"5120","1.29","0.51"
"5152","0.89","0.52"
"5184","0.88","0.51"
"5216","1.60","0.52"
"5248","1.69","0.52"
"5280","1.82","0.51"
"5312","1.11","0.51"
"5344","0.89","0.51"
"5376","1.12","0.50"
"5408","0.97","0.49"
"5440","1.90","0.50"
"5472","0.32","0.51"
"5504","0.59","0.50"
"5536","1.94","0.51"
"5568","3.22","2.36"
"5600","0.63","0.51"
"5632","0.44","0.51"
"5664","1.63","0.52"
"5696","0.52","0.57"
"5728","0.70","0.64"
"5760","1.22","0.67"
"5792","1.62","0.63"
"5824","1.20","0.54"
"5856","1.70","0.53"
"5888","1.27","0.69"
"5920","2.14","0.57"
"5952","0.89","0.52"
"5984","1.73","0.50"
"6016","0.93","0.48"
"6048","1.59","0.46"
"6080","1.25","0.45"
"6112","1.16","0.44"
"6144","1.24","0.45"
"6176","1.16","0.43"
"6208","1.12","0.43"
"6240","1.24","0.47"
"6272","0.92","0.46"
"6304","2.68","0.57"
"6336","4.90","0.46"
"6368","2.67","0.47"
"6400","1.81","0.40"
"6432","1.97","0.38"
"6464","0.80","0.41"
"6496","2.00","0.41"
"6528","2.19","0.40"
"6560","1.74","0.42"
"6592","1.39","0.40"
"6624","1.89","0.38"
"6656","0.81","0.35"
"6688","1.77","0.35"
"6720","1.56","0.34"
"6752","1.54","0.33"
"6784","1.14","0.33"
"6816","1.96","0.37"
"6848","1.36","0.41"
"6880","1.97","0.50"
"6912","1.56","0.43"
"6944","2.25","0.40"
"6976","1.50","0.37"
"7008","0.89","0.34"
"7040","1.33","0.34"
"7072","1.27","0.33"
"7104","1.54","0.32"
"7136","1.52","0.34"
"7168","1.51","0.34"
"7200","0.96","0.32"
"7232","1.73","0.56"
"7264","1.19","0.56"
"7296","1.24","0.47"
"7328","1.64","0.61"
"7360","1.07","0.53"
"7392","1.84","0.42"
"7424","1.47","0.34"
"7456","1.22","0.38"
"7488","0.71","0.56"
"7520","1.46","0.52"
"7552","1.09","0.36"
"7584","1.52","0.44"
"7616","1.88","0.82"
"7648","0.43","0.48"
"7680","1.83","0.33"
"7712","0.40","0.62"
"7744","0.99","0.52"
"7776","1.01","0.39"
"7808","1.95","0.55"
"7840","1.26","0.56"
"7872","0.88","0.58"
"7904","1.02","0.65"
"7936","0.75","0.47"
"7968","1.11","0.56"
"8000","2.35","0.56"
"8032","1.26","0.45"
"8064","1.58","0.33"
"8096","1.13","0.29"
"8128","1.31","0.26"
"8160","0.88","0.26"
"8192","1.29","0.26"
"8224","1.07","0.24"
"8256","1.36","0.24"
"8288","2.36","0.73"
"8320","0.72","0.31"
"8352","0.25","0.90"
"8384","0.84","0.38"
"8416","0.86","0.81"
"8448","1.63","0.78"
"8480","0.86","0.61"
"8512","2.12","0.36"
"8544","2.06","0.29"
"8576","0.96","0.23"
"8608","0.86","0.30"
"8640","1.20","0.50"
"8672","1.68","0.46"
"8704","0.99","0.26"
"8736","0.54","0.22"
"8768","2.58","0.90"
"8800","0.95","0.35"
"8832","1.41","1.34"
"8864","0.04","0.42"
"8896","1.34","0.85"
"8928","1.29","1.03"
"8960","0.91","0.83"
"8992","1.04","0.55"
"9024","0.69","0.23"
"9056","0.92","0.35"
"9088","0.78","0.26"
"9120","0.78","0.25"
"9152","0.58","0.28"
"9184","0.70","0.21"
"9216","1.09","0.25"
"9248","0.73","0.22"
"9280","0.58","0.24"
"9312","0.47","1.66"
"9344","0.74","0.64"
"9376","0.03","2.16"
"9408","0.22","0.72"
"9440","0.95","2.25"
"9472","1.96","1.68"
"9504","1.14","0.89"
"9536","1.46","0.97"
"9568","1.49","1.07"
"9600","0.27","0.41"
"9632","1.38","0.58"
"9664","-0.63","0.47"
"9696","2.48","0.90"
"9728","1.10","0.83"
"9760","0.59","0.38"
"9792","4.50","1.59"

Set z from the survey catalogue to 0.703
